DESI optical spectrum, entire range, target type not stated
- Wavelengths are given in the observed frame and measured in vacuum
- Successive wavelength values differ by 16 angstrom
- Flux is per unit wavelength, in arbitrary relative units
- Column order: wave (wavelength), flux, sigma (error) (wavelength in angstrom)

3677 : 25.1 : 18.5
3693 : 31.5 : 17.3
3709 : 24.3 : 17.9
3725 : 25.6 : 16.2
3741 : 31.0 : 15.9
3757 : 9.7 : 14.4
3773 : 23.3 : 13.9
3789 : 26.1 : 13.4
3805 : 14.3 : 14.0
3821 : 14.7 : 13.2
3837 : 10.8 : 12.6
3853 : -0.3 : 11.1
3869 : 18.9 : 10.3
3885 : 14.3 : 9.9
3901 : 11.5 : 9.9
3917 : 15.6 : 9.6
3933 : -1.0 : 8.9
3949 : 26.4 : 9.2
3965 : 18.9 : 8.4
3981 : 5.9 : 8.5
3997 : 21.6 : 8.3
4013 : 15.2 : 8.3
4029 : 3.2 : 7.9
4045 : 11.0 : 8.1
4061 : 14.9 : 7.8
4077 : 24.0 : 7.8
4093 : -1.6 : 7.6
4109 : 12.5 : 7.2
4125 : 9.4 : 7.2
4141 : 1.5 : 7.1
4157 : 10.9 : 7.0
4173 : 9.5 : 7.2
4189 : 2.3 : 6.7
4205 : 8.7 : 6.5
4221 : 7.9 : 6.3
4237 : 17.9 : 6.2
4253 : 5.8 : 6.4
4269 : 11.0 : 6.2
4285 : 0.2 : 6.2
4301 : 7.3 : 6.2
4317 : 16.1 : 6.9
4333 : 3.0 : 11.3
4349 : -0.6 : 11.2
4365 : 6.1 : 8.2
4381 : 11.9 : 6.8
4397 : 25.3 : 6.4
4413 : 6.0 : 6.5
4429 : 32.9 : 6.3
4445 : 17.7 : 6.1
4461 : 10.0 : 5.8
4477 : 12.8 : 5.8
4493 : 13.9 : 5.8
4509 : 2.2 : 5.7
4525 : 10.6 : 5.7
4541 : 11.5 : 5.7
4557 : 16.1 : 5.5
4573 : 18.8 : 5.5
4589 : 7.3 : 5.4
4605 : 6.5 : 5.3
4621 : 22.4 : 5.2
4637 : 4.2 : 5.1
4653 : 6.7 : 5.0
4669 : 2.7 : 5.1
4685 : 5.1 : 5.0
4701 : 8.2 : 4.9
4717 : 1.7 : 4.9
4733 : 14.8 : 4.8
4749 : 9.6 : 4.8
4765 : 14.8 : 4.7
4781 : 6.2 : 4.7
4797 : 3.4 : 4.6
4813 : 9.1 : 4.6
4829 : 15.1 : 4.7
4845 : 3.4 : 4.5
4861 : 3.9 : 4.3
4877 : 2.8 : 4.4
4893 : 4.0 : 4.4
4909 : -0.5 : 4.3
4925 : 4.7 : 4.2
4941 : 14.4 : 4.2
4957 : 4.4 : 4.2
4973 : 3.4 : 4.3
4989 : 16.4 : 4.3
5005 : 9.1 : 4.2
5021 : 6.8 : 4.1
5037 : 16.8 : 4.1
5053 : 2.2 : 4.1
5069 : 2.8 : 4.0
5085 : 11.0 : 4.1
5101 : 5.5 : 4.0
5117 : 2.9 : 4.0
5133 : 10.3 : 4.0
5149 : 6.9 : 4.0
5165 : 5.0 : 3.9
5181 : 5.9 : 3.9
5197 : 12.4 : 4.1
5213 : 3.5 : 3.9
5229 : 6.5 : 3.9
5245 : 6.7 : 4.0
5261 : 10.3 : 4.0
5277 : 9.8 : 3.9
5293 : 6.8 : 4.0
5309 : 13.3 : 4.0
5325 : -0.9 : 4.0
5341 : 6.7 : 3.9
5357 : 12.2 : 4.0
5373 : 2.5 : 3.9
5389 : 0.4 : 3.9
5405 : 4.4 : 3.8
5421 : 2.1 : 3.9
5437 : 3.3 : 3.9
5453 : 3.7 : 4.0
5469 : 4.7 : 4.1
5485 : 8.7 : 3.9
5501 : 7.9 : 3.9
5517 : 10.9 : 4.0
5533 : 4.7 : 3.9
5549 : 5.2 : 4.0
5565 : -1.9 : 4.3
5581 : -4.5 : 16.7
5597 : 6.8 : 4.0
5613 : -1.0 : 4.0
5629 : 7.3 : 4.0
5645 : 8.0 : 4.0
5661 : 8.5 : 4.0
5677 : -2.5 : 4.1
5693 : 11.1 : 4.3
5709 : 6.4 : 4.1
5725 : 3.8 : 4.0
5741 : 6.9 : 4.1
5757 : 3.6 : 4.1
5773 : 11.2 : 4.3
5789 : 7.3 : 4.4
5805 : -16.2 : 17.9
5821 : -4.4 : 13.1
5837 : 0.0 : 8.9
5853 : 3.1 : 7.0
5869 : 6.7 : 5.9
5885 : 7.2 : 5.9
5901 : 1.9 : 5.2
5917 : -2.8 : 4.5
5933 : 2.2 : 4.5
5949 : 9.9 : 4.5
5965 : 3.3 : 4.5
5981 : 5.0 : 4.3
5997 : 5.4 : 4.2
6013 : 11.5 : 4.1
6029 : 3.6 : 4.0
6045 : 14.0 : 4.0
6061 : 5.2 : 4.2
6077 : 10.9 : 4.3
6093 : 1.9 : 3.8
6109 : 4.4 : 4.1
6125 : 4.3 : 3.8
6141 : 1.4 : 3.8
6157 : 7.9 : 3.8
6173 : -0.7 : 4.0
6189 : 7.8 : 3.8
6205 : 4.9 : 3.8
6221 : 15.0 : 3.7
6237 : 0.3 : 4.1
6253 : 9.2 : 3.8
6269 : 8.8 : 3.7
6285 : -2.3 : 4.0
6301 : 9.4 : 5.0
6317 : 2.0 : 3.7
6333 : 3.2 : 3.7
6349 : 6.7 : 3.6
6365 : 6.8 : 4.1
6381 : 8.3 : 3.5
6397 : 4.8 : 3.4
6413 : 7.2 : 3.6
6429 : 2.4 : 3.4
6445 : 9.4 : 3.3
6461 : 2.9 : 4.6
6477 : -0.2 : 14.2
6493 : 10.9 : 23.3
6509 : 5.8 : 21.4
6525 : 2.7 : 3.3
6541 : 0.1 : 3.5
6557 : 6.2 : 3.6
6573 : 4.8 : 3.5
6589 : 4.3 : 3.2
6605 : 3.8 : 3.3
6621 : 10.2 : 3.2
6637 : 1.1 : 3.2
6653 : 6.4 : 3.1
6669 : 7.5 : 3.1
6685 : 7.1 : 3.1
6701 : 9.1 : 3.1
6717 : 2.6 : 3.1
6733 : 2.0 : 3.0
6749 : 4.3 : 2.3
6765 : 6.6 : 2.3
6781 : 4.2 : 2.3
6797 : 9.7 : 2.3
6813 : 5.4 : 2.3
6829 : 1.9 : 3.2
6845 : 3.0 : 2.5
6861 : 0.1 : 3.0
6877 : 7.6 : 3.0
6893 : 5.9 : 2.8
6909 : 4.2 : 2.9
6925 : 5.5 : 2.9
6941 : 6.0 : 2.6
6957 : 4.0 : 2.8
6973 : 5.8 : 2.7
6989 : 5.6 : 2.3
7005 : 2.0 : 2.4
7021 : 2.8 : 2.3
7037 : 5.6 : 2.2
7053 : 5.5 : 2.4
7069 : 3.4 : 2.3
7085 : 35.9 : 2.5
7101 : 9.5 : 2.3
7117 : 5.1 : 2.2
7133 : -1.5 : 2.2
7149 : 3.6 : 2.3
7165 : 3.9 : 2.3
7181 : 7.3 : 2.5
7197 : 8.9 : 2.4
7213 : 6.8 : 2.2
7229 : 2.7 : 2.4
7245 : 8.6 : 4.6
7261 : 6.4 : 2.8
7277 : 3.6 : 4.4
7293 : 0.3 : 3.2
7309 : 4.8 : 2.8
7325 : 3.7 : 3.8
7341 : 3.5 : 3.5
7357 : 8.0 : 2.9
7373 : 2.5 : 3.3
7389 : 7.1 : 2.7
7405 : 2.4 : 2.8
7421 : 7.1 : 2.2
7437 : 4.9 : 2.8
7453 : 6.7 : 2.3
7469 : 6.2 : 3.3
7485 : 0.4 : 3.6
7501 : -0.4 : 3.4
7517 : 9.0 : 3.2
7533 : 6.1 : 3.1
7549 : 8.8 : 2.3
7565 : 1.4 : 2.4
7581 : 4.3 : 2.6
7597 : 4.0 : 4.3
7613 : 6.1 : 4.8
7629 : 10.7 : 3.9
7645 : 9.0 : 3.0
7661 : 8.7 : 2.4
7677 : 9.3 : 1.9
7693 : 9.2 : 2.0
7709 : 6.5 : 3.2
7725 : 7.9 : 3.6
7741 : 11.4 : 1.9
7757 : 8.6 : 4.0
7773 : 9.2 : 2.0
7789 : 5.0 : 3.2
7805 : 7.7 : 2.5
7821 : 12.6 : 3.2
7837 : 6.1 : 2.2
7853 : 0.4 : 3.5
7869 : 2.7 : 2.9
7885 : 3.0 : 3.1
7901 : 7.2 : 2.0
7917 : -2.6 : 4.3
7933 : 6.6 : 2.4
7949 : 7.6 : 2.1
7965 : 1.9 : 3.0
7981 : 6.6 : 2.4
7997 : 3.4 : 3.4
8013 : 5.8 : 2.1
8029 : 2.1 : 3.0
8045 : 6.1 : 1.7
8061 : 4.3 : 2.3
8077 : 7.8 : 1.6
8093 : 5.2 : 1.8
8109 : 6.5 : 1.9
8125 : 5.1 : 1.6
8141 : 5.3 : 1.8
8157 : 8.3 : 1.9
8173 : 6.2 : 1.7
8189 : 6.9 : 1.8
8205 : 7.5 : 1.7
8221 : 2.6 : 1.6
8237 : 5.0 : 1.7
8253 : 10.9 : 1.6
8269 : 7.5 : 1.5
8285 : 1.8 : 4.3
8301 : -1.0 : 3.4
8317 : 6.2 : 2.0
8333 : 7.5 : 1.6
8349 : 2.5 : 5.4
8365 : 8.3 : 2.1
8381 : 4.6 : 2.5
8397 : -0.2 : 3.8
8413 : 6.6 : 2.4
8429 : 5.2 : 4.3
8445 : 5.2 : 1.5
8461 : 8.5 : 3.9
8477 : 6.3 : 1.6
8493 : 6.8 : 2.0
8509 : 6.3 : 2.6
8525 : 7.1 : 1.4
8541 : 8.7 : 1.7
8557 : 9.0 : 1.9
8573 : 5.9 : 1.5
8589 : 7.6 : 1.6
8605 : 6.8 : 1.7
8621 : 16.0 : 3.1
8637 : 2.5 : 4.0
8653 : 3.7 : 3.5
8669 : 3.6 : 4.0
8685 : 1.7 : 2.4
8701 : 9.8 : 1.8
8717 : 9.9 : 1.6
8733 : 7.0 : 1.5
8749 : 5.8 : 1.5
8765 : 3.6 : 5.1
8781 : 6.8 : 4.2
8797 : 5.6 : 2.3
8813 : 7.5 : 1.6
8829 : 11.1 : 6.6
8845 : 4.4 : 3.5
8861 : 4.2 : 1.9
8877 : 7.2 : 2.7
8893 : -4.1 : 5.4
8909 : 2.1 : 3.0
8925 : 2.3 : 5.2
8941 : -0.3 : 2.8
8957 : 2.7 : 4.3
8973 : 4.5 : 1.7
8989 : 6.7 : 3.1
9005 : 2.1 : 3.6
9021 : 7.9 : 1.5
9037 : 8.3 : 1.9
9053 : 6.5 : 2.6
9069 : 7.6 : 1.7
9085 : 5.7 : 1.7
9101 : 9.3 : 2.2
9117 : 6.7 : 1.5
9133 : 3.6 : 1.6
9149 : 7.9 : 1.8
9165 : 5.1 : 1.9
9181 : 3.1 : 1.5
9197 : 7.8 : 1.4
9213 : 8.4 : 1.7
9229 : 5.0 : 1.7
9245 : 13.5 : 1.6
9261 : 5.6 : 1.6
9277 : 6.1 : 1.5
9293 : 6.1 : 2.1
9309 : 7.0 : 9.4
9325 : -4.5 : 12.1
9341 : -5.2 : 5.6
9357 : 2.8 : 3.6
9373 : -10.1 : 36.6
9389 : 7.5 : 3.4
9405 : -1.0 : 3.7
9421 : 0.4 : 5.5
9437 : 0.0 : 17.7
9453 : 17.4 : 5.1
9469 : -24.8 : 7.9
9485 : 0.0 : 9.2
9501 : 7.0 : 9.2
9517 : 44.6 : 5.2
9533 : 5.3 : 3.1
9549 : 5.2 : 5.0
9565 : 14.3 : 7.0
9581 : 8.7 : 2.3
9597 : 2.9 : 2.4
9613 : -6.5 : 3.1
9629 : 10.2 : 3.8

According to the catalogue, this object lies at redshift 0.90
